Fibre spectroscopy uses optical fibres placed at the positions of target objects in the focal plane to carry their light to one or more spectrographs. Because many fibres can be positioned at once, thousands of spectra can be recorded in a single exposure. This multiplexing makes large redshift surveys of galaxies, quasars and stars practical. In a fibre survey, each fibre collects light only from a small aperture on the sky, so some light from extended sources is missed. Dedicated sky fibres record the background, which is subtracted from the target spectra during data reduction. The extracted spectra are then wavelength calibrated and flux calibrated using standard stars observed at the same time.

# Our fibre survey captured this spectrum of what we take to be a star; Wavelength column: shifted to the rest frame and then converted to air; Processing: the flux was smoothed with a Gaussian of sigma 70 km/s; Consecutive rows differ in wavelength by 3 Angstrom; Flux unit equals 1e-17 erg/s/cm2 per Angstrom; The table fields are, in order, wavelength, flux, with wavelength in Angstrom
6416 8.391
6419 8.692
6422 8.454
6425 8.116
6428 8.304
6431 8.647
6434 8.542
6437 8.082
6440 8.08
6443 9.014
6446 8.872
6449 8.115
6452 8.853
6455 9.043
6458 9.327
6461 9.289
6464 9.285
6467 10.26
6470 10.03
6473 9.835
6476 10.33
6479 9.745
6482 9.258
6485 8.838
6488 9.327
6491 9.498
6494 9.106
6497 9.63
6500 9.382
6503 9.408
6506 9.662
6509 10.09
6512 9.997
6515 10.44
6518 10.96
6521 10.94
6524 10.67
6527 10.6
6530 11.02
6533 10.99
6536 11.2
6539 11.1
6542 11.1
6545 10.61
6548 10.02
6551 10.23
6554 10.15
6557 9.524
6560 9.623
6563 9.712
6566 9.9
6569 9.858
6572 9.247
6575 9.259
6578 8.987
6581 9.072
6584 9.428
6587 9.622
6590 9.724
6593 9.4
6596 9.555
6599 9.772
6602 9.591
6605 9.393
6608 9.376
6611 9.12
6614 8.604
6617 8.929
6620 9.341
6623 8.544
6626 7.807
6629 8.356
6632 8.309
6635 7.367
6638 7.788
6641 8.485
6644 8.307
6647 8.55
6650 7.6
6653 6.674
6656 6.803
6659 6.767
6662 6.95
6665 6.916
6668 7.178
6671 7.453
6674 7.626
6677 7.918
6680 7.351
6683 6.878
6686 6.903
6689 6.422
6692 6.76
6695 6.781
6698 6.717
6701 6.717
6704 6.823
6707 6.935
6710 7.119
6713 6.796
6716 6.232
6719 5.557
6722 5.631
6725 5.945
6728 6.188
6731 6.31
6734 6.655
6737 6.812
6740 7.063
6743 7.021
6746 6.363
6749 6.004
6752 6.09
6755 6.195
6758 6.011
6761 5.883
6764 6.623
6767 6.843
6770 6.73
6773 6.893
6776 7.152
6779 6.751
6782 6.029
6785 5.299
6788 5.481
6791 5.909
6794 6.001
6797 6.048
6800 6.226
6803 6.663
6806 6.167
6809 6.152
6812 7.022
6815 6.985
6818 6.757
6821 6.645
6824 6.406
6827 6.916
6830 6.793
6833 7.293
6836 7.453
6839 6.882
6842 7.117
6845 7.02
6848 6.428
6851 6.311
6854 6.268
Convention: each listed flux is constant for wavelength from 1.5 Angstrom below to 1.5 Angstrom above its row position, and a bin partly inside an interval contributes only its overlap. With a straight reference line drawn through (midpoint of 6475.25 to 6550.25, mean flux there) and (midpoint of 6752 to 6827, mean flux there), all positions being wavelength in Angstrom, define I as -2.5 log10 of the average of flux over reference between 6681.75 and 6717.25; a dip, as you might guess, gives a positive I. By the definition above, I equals 0.13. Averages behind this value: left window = 10.2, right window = 6.37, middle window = 6.76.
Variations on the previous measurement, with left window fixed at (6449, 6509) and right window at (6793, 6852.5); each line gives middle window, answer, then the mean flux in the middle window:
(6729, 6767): 0.13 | 6.43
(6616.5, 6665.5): 0.04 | 7.85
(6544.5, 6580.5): -0.11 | 9.72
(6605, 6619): -0.08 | 9.06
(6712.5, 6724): 0.25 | 5.98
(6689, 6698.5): 0.15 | 6.7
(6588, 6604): -0.13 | 9.6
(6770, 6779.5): 0.02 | 6.92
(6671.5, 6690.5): 0.09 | 7.2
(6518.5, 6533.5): -0.19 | 10.8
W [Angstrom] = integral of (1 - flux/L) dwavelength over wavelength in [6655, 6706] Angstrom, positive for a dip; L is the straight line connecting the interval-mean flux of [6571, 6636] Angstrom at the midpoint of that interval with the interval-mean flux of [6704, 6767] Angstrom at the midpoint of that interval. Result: 3.4 Angstrom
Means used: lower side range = 9.05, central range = 7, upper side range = 6.39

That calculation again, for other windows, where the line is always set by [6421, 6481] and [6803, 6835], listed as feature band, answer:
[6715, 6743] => 3.74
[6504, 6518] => -2.40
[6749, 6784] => 3.04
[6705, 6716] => 0.82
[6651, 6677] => 1.96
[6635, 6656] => 0.06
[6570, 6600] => -4.50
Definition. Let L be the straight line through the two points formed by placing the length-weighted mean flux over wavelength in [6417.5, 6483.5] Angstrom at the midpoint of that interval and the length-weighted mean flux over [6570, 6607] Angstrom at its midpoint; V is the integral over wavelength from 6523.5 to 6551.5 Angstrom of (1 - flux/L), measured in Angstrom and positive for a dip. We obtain -4.5 Angstrom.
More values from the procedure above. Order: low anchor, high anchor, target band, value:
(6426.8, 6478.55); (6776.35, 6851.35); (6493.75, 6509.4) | -1.47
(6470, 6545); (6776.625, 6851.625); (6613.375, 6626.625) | 0.16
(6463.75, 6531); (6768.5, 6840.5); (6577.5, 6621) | -2.64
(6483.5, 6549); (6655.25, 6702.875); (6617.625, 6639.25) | -0.64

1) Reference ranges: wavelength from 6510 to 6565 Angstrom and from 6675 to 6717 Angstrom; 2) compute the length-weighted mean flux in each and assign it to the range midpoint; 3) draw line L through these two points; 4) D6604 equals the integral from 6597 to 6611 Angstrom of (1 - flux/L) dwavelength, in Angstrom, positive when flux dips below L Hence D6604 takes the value -0.8 Angstrom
